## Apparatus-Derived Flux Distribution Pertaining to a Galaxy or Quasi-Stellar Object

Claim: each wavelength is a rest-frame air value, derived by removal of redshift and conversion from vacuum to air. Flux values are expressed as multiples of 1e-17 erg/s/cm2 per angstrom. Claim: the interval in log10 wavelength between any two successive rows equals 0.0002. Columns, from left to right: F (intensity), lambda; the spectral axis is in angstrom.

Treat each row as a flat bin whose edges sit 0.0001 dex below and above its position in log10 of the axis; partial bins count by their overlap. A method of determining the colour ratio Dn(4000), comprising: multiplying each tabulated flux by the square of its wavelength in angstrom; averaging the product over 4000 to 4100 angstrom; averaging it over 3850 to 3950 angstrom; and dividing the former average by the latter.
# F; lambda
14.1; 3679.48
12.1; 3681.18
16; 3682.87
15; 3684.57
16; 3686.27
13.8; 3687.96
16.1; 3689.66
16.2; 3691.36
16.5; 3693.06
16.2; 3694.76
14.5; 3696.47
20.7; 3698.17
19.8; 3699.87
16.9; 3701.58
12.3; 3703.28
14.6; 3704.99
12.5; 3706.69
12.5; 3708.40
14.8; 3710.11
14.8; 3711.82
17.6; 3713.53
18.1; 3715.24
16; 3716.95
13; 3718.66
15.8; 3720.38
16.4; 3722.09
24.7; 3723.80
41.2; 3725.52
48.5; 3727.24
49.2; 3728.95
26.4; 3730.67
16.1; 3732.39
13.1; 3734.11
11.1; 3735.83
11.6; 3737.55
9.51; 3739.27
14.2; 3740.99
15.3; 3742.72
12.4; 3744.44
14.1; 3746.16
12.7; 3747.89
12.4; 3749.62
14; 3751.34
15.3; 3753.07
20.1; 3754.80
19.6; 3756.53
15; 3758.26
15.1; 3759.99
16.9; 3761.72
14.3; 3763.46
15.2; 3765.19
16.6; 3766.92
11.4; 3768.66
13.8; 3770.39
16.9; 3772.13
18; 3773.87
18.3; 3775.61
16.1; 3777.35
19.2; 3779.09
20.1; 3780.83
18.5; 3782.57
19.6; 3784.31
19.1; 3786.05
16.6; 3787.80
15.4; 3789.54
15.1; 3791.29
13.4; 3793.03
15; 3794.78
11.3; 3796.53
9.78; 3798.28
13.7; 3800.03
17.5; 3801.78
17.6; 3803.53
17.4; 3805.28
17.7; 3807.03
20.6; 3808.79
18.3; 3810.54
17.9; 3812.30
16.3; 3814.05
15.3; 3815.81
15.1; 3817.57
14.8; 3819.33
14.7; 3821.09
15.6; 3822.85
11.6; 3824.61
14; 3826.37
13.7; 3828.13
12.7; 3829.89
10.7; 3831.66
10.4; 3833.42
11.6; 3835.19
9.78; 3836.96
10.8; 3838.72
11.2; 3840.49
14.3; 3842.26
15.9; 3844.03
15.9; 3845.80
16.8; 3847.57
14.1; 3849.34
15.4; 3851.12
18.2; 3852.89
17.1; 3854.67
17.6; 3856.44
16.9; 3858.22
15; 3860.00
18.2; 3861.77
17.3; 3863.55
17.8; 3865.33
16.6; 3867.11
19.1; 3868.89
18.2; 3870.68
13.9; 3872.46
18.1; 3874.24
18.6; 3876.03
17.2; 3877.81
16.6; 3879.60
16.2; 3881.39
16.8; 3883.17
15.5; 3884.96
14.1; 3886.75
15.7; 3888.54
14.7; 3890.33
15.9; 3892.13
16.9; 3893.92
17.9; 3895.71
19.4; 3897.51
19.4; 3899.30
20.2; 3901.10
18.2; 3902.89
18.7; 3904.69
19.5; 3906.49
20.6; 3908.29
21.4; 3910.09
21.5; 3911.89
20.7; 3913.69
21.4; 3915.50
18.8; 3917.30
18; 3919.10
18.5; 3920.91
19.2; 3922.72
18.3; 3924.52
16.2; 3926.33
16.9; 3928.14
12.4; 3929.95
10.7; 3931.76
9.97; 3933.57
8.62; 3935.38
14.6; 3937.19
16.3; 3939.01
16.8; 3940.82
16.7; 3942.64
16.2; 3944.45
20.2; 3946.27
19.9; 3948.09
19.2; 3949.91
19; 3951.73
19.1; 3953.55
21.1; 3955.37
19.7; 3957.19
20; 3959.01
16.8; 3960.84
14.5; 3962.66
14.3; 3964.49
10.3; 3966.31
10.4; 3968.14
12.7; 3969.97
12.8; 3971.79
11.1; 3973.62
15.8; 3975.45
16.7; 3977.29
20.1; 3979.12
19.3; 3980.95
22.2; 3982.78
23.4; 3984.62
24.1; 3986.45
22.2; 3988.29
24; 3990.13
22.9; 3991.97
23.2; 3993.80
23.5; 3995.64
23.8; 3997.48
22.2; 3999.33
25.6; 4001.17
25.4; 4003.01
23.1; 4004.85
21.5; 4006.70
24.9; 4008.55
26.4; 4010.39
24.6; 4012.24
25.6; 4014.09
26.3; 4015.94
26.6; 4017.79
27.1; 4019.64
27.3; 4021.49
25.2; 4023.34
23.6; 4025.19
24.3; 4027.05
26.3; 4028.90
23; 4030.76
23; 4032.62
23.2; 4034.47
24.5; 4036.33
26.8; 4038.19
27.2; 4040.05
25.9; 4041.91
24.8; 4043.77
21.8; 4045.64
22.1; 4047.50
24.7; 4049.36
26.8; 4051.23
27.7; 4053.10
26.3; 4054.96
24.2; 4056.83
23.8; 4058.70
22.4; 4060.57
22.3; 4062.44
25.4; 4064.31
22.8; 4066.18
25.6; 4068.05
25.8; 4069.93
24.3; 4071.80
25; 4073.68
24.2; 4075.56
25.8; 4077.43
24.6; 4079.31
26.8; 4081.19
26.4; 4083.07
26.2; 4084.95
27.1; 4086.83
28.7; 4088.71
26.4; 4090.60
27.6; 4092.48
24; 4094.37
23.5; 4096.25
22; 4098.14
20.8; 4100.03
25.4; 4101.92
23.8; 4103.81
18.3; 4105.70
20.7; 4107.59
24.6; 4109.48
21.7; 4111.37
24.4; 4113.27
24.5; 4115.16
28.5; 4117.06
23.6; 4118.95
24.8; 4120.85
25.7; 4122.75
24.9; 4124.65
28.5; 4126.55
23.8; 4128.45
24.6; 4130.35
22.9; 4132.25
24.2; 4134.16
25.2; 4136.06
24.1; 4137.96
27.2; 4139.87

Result 1.57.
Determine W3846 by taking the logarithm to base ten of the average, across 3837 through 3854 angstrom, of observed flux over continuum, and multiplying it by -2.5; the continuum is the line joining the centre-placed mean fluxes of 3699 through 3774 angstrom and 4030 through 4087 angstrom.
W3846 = 0.35 mag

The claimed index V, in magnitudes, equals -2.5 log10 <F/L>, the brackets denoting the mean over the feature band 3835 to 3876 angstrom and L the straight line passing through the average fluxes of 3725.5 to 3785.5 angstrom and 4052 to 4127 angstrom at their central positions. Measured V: 0.26 mag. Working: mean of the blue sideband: 18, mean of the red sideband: 24.7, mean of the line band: 15.8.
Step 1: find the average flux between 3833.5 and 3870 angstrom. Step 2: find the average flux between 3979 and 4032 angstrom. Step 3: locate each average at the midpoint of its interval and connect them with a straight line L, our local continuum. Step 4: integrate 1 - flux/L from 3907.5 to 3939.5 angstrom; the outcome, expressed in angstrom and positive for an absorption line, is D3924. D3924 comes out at 4.1 angstrom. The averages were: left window 15.4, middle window 16.9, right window 24.1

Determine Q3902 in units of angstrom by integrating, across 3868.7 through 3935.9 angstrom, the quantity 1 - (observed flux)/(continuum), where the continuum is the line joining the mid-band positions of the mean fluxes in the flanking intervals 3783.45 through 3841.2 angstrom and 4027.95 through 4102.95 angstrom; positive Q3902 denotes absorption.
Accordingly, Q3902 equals 3.7 angstrom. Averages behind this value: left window 14.7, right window 24.9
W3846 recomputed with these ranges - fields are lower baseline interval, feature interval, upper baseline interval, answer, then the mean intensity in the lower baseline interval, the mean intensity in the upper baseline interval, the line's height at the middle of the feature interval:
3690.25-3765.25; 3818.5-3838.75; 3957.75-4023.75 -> 0.442 mag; 17.7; 21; 18.9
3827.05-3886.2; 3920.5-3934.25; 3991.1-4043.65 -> 0.266 mag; 15.4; 24.8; 19.5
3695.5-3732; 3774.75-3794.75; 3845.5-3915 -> 0.128 mag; 20.9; 17.5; 19.5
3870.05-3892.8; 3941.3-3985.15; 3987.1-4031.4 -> 0.249 mag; 16.2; 24.5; 21.5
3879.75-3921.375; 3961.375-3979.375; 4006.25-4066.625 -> 0.496 mag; 18.2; 24.8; 21.6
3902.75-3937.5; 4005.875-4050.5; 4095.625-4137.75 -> -0.189 mag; 17.2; 23.9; 20.9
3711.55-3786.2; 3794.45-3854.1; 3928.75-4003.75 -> 0.233 mag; 18.1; 18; 18.1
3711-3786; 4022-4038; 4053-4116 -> -0.042 mag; 18.1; 24.5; 23.4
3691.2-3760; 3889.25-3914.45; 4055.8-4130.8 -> 0.120 mag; 17.9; 24.6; 21.1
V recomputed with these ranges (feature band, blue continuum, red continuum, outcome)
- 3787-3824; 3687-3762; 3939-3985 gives 0.12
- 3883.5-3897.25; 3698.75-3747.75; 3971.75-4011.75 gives 0.27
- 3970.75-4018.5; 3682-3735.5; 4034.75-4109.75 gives 0.06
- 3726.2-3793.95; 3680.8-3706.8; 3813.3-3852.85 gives -0.18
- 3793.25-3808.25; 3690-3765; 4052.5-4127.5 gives 0.26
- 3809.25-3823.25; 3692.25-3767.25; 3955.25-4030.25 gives 0.17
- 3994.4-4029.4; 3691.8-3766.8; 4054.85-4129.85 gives -0.08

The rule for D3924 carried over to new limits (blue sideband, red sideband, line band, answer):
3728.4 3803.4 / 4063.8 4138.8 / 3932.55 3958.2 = 4.69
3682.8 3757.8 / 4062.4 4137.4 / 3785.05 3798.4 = 2.96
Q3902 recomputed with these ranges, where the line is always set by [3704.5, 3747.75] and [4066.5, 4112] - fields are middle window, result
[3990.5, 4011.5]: -0.6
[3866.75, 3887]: 4.2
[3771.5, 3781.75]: 0.8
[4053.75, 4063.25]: 0.1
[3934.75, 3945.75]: 3.5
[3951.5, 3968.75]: 4.6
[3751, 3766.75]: 2.5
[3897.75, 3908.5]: 1.1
